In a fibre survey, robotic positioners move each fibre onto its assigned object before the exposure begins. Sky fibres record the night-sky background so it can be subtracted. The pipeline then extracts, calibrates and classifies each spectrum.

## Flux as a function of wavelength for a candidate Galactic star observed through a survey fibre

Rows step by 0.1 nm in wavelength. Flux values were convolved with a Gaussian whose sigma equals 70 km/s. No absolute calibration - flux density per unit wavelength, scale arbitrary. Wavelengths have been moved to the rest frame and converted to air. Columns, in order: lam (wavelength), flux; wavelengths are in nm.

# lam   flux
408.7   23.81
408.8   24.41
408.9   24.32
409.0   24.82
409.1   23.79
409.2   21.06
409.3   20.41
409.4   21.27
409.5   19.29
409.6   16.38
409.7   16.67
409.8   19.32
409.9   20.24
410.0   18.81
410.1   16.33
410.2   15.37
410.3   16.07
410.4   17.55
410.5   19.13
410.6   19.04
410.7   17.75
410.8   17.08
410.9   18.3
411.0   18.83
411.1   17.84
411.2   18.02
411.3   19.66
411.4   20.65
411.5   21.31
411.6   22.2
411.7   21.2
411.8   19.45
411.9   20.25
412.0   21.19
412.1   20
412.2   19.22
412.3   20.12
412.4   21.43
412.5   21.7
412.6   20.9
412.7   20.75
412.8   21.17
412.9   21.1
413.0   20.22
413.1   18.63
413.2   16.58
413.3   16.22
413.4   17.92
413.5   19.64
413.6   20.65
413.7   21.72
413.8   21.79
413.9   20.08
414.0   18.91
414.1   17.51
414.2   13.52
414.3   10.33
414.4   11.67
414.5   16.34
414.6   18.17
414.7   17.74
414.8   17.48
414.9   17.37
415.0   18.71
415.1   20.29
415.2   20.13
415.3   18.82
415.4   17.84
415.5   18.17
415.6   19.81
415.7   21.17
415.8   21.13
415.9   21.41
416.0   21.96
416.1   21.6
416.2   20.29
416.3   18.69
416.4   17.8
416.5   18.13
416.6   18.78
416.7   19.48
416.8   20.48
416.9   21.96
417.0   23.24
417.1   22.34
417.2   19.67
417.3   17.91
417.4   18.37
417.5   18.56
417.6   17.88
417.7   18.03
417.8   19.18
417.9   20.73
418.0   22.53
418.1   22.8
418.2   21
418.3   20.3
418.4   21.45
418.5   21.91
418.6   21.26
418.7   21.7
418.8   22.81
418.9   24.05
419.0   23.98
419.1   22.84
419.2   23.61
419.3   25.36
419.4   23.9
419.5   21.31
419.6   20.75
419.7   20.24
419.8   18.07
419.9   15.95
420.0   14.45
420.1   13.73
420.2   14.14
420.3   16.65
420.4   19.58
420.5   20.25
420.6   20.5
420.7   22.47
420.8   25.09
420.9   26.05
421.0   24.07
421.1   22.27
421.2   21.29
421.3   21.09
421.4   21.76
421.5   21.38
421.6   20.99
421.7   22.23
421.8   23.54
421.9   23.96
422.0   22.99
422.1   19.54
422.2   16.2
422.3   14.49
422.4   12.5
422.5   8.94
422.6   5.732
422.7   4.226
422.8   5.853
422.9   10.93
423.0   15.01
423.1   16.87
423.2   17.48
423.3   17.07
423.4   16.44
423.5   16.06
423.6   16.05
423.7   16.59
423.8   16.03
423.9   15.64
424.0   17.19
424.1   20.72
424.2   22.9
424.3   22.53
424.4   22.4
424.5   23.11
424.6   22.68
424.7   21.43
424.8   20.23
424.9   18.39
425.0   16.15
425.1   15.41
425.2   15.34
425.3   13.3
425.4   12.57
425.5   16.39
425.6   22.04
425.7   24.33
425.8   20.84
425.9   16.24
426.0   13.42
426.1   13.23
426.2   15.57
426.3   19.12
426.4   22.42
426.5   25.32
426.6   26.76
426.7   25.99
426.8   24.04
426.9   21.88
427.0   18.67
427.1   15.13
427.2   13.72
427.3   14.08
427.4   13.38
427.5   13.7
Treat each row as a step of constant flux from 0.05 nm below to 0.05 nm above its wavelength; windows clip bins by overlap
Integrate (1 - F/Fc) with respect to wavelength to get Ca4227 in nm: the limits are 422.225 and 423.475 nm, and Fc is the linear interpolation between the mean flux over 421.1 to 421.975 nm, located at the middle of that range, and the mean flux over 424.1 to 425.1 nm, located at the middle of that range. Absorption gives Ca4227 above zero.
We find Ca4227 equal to 0.54 nm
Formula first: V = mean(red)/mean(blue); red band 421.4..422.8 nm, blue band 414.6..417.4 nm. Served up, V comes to 0.84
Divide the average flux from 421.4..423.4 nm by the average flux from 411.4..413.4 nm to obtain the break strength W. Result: 0.79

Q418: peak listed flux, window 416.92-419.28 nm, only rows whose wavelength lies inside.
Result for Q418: 24.05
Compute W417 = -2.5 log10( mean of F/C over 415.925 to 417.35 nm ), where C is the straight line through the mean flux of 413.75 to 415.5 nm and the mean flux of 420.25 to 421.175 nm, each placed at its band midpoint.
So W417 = -0.07 mag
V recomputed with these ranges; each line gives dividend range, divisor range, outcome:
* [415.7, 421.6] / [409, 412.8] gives 1.06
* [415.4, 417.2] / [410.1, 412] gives 1.08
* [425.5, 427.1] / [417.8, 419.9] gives 0.93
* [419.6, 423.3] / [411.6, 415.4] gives 0.94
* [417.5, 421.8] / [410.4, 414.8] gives 1.11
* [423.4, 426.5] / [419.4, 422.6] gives 0.95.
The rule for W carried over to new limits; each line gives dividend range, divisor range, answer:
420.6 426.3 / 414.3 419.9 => 0.90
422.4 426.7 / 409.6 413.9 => 0.89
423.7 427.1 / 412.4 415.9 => 1.03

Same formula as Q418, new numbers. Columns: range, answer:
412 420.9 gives 26.05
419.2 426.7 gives 26.76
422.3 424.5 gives 23.11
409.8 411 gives 20.24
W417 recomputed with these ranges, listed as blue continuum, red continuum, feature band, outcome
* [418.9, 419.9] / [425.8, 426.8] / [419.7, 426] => 0.168 mag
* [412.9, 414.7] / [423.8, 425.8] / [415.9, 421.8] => -0.131 mag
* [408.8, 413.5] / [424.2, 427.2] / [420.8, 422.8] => 0.060 mag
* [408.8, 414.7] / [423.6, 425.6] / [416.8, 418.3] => -0.082 mag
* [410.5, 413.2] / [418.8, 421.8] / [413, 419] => 0.054 mag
